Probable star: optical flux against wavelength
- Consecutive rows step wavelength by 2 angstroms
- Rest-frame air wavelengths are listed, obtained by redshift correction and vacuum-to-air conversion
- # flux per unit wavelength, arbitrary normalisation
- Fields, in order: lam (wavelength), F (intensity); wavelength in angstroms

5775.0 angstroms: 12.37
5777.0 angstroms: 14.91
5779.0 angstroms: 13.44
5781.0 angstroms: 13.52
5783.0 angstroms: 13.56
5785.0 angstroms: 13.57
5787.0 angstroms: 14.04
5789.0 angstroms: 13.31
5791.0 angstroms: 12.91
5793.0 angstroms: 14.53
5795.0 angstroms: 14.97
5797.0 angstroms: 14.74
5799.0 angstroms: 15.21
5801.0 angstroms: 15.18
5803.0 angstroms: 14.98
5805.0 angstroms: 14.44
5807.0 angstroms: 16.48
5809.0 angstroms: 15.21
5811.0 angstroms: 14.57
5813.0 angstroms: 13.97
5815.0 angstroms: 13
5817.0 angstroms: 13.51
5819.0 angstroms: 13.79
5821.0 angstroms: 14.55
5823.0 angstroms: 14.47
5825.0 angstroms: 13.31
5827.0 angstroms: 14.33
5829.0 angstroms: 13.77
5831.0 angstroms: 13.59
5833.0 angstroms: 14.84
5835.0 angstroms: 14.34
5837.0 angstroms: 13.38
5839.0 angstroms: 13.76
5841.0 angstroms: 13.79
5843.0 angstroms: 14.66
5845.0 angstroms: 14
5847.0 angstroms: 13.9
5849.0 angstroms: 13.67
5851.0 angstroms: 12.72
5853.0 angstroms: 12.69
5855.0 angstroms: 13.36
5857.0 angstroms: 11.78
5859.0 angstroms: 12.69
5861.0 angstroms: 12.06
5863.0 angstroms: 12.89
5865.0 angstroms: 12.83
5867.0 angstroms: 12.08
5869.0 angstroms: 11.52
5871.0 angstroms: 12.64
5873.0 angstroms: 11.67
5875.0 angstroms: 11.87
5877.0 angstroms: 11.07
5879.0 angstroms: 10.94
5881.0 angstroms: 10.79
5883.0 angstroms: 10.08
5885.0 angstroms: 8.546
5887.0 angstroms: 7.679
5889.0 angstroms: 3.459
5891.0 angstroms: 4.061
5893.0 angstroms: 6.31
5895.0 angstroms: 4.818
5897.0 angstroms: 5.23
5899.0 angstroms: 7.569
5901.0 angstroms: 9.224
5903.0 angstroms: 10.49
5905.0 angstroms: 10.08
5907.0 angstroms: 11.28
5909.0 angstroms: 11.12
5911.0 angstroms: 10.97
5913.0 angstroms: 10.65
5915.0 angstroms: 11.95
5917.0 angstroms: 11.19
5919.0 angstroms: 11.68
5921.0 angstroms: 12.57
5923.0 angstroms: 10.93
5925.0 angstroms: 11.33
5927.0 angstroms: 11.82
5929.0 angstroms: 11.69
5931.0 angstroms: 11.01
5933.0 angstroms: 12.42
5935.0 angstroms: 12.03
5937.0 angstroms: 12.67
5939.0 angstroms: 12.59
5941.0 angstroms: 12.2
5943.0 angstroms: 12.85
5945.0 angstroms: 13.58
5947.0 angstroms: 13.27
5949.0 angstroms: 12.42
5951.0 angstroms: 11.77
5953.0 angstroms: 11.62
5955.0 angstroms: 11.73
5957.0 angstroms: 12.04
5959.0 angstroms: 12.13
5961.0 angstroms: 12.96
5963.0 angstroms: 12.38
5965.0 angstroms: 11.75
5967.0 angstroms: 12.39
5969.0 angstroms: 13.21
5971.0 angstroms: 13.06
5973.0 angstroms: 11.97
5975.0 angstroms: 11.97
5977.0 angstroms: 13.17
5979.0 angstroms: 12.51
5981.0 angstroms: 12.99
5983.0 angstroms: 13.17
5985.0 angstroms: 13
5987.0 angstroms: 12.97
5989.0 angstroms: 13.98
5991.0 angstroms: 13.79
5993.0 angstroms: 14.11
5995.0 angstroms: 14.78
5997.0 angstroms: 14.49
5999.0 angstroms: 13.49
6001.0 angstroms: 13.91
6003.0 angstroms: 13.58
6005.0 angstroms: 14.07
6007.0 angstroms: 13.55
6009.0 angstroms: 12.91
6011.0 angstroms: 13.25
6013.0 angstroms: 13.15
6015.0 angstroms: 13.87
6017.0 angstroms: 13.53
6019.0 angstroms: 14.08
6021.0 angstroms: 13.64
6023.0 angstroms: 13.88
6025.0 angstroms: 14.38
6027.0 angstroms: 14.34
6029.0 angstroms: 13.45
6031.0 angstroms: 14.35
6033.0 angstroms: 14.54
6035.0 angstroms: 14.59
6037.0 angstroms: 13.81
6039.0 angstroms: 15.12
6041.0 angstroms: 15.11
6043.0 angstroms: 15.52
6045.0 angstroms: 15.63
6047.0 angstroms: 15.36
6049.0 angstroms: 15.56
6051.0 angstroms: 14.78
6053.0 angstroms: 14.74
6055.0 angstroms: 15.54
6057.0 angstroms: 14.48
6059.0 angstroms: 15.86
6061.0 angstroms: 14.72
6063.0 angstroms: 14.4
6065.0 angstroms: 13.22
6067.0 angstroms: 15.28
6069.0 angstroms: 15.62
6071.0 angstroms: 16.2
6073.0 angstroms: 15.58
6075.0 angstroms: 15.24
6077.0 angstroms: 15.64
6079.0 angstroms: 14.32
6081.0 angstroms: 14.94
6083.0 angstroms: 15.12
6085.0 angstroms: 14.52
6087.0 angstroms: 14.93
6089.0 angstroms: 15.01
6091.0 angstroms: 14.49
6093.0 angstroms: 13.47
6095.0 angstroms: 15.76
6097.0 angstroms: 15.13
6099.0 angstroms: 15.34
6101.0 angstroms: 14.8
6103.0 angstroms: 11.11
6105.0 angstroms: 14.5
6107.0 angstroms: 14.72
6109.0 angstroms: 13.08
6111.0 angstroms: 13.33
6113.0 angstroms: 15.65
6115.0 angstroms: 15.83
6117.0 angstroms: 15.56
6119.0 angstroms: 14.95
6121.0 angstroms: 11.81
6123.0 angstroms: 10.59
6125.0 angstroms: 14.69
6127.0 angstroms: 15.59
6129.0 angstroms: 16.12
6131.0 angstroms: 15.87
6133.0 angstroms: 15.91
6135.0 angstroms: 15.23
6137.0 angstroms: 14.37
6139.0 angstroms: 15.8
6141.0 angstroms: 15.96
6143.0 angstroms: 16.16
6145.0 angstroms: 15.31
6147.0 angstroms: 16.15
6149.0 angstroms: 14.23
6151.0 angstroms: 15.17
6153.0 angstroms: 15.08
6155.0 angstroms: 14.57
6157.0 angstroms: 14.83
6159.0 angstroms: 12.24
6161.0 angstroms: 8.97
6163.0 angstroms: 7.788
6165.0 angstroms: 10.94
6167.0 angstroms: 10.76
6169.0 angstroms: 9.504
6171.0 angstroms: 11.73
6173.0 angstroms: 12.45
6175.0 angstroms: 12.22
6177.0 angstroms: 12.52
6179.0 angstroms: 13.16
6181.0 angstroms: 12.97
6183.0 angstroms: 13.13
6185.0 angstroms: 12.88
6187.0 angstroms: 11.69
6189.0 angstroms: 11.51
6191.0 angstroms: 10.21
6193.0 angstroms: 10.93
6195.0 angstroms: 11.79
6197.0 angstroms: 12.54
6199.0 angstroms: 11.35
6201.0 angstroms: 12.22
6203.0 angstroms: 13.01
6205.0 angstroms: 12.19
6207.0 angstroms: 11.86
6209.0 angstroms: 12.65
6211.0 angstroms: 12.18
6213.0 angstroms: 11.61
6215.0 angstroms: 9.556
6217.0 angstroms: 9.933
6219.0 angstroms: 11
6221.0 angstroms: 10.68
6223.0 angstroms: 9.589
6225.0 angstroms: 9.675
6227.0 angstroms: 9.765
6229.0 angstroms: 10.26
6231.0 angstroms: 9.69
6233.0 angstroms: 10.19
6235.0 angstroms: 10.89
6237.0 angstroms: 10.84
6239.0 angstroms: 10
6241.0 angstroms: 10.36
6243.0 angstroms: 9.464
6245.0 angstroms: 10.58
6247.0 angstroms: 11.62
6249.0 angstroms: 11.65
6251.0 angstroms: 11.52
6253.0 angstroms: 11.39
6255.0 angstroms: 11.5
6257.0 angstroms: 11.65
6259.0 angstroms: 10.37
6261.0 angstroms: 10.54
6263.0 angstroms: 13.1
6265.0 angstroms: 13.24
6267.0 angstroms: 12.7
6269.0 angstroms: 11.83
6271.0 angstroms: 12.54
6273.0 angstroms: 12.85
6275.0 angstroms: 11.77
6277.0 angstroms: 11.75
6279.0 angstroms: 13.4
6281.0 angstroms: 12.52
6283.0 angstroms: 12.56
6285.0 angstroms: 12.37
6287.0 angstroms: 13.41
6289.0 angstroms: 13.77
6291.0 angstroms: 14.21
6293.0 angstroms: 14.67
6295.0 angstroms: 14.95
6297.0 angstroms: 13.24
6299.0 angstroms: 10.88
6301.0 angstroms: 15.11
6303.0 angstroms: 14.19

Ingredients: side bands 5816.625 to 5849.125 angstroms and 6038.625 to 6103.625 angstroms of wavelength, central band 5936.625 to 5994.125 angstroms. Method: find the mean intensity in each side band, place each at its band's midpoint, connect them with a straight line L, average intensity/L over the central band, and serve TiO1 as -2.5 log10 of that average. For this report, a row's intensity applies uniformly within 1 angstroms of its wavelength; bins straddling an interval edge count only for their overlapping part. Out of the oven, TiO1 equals 0.146 mag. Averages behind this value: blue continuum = 14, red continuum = 14.9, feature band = 12.7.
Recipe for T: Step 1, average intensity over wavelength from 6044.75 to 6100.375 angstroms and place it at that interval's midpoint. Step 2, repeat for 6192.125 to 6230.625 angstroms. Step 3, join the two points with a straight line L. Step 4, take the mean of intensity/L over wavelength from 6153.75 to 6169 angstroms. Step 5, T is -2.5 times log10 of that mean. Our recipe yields 0.11 mag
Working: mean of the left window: 15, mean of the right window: 11.2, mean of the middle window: 11.4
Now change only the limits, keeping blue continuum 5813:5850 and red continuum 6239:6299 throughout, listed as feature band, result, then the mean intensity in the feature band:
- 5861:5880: 0.15 mag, 12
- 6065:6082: -0.17 mag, 15.2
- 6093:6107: -0.12 mag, 14.4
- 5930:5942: 0.12 mag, 12.2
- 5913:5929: 0.17 mag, 11.6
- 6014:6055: -0.11 mag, 14.5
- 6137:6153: -0.21 mag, 15.4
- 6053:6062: -0.16 mag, 15.1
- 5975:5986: 0.04 mag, 12.9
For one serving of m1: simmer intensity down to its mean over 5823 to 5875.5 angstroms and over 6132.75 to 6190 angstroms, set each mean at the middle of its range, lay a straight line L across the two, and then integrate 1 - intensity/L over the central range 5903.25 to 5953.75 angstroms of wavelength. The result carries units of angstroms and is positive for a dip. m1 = 5.3 angstroms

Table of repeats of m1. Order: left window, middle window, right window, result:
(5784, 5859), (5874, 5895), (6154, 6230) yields 8.2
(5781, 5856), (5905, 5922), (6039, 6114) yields 3.6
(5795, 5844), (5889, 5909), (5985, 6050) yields 9.3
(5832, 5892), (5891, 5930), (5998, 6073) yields 8.3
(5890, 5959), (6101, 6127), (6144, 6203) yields -4.1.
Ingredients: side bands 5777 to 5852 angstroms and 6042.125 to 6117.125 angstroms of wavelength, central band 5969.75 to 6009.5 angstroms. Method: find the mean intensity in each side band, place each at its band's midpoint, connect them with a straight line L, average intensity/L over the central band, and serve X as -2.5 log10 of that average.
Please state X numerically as 0.096 mag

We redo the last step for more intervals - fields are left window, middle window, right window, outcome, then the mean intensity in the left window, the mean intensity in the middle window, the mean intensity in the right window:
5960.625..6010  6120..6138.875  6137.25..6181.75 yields -0.11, 13.2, 14.5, 13.1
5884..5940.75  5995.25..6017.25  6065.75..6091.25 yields -0.07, 9.87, 13.7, 15.1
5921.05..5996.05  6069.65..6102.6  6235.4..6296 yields -0.21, 12.5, 15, 12.1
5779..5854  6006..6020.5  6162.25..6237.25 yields -0.07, 14.1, 13.5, 11.3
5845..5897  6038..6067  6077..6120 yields -0.09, 10.6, 15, 14.6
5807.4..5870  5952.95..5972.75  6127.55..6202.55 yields 0.09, 13.5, 12.3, 13.1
